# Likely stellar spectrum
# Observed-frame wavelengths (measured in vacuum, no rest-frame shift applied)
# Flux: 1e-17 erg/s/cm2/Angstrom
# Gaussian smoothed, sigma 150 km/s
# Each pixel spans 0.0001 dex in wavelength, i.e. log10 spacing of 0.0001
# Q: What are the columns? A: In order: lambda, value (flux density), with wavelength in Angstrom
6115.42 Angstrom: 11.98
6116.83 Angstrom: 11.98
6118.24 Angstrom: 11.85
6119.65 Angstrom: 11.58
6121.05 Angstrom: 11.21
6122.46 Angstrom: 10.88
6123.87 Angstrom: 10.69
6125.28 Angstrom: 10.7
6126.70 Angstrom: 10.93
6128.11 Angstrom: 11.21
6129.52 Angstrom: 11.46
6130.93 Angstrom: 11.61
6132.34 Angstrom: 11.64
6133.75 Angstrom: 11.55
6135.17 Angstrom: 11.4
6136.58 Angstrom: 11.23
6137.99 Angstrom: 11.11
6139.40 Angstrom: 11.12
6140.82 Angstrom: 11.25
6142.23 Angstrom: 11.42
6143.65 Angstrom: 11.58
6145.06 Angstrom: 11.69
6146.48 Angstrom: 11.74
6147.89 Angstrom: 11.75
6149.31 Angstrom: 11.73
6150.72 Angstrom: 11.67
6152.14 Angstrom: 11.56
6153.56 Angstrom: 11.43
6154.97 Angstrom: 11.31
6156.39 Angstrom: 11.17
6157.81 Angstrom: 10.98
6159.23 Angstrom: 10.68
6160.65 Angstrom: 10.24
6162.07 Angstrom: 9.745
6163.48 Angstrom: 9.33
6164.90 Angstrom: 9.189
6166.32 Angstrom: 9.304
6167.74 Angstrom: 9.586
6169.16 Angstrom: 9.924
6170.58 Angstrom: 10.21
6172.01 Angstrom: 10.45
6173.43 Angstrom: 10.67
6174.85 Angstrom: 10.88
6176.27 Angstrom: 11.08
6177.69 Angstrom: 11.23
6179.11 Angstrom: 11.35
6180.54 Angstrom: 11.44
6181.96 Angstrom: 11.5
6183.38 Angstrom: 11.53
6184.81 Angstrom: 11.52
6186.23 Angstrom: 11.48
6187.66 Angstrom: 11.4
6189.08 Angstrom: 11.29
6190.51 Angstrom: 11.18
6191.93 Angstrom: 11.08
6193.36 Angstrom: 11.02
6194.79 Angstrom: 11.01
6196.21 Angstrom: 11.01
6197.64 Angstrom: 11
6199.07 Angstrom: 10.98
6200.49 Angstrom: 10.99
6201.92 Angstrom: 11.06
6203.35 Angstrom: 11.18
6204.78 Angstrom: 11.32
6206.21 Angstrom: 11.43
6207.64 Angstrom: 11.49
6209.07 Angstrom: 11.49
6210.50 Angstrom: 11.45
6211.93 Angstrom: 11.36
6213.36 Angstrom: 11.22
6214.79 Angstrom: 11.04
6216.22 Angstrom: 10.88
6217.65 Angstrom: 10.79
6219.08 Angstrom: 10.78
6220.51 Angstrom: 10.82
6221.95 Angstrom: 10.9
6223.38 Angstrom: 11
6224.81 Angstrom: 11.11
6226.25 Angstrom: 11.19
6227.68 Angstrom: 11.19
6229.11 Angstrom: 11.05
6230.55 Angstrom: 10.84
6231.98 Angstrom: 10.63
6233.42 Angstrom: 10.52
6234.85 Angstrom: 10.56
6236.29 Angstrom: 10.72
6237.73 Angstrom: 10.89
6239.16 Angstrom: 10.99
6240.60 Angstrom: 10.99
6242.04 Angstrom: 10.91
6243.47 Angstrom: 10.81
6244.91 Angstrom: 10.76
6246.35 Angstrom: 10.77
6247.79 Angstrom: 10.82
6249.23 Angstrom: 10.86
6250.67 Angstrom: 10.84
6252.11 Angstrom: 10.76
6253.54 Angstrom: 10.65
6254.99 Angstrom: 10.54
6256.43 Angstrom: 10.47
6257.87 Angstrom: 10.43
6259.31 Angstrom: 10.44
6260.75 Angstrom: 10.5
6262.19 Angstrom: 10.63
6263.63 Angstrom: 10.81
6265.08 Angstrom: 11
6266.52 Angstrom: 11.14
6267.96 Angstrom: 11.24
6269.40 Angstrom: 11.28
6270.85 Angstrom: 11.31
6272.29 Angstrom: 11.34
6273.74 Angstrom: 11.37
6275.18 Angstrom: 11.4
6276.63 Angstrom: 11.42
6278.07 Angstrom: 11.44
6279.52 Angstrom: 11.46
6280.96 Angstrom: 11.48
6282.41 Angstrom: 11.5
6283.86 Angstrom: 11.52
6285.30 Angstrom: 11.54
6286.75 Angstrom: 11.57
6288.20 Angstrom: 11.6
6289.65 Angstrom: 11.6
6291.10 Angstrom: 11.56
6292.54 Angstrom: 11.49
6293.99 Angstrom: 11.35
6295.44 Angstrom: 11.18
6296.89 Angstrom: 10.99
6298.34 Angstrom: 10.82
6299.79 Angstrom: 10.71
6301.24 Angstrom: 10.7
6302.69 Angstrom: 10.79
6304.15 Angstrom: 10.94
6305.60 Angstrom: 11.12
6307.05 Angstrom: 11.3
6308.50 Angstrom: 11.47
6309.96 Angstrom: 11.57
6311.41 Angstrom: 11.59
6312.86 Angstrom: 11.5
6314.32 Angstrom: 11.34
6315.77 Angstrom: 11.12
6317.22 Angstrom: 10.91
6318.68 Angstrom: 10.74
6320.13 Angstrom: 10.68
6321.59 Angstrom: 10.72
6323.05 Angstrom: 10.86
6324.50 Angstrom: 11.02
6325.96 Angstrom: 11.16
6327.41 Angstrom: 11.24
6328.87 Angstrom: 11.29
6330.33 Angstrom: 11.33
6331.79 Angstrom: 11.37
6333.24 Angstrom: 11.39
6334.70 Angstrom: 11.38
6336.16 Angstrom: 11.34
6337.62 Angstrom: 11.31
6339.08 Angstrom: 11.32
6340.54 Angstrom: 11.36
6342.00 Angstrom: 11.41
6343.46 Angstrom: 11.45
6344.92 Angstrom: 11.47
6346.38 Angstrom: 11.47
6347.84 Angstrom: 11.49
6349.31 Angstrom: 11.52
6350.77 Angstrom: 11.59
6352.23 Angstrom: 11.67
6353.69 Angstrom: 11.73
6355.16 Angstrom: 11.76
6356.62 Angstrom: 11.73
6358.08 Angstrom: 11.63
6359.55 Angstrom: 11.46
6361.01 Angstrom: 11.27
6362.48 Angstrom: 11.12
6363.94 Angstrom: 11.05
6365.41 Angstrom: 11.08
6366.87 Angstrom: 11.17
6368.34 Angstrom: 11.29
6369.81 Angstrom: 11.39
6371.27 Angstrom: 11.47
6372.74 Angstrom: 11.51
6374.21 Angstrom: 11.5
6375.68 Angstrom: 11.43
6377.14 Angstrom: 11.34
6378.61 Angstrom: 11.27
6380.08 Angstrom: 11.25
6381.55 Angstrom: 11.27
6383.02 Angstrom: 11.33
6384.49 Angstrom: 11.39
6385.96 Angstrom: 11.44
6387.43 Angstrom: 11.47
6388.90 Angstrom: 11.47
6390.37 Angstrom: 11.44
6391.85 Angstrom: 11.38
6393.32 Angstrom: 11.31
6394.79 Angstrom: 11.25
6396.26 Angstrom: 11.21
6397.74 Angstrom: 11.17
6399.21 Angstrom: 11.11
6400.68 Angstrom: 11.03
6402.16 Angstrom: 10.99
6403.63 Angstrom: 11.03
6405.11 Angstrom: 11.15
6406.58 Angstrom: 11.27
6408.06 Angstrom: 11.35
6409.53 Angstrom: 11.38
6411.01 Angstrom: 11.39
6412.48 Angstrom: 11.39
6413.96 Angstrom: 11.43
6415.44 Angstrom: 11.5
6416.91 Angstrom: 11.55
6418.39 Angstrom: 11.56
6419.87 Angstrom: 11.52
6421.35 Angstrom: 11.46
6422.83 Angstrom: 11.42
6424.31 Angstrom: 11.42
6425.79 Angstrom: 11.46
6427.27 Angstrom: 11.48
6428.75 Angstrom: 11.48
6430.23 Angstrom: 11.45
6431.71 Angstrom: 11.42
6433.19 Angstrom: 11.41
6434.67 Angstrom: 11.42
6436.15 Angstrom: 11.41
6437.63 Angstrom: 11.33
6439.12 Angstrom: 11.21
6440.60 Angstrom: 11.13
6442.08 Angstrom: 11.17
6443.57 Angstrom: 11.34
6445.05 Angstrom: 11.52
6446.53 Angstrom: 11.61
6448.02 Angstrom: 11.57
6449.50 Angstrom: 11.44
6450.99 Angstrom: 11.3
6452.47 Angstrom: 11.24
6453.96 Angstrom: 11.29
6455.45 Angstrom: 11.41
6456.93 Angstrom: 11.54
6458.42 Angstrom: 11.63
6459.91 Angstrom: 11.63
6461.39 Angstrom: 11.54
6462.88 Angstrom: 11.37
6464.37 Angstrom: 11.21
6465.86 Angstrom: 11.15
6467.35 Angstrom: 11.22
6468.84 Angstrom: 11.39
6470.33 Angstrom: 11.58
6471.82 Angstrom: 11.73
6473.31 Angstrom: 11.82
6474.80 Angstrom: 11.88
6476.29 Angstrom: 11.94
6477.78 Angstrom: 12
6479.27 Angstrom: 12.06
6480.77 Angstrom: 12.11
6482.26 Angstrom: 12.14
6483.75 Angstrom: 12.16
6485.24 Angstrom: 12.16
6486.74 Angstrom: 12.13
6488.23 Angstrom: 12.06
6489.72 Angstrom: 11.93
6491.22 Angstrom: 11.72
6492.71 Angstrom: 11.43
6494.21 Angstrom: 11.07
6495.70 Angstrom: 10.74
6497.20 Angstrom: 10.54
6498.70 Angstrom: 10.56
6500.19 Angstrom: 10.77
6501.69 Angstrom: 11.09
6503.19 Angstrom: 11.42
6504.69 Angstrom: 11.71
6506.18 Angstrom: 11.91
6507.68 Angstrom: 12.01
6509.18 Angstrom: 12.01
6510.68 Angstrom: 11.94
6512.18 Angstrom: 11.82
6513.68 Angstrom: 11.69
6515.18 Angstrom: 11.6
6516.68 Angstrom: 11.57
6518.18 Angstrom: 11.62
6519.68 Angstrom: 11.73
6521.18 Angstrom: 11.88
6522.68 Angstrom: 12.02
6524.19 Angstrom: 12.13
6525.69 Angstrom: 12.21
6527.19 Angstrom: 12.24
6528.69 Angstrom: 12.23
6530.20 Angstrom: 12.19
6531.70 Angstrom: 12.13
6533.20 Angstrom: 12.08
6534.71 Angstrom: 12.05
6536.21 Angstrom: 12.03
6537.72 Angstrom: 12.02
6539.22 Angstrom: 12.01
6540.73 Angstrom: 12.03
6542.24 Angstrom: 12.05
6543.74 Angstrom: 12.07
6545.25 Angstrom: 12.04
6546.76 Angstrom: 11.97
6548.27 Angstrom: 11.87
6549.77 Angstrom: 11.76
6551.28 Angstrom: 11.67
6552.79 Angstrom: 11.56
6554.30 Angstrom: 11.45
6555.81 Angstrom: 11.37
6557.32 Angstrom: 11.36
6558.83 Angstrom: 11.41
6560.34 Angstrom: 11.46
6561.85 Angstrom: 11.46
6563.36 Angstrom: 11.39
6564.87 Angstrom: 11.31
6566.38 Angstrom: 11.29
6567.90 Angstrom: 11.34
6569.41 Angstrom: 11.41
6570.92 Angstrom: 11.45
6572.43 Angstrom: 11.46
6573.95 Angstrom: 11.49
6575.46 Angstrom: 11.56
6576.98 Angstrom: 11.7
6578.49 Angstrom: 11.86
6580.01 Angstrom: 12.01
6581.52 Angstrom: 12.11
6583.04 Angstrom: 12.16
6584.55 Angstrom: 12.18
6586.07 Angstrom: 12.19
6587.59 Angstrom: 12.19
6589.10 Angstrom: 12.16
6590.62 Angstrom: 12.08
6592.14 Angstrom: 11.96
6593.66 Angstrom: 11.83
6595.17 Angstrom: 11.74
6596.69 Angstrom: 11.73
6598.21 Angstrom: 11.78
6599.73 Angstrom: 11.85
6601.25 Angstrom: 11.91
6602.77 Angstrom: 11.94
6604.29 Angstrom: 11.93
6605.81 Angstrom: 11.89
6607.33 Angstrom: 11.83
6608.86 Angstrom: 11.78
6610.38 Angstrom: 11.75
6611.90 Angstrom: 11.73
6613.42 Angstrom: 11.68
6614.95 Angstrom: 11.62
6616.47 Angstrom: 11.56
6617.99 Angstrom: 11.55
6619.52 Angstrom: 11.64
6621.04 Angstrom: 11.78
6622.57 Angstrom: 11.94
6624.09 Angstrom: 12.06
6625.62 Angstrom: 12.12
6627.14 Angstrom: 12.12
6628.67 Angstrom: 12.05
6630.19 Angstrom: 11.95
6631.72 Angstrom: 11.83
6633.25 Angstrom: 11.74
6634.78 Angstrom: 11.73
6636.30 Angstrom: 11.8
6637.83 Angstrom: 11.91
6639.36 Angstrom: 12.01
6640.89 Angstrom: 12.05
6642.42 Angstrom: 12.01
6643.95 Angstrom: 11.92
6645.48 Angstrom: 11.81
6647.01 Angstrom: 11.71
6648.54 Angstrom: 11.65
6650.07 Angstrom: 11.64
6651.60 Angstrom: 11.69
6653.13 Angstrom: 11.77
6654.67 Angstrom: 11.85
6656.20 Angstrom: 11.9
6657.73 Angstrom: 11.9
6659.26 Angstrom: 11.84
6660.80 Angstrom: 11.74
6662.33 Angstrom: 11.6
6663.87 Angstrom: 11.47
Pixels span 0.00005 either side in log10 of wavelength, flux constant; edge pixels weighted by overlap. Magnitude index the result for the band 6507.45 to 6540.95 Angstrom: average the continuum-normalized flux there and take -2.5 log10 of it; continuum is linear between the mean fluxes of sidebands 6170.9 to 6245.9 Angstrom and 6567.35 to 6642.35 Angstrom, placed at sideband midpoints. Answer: -0.026 mag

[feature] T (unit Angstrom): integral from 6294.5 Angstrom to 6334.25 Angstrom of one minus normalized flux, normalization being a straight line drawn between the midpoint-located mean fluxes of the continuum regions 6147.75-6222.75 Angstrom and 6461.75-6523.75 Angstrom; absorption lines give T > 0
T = 0.5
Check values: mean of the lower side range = 11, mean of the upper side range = 11.6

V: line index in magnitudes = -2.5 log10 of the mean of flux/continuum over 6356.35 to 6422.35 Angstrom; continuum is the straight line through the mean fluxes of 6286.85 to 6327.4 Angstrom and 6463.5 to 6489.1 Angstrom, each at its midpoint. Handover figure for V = 0.01 mag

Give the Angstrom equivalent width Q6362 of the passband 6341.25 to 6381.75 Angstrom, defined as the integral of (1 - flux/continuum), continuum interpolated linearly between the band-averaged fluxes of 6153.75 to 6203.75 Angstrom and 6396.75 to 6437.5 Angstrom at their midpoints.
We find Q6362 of -0.70 Angstrom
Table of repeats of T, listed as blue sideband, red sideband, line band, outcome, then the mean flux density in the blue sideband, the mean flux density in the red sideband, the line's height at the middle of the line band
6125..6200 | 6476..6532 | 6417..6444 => 0.5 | 11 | 11.8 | 11.6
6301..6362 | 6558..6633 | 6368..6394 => 0.0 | 11.3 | 11.8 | 11.4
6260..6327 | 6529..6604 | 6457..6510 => 0.1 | 11.2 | 11.8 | 11.6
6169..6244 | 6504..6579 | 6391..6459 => 0.9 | 11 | 11.8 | 11.5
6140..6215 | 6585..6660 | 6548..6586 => 0.5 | 11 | 11.9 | 11.8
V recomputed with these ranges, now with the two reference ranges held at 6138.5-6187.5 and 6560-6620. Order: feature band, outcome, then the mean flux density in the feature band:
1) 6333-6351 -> -0.01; 11.4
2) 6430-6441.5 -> 0.01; 11.3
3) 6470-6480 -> -0.03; 11.9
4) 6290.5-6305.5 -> 0.01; 11.1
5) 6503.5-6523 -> -0.02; 11.8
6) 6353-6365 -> -0.01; 11.5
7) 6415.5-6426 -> -0.01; 11.5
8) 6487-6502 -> 0.03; 11.2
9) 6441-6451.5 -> 0.01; 11.4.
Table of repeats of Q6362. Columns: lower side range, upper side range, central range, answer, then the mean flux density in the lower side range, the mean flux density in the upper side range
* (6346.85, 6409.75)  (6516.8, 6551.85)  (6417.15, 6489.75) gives 0.6 Angstrom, 11.4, 12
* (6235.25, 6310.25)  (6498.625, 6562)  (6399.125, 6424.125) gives 0.3 Angstrom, 11.1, 11.8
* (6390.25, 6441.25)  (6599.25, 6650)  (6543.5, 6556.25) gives -0.1 Angstrom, 11.3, 11.8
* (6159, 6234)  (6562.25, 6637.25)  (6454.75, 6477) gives -0.1 Angstrom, 10.9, 11.8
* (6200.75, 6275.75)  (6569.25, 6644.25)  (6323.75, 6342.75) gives -0.2 Angstrom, 11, 11.9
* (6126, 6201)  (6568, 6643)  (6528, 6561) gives -0.3 Angstrom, 11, 11.8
